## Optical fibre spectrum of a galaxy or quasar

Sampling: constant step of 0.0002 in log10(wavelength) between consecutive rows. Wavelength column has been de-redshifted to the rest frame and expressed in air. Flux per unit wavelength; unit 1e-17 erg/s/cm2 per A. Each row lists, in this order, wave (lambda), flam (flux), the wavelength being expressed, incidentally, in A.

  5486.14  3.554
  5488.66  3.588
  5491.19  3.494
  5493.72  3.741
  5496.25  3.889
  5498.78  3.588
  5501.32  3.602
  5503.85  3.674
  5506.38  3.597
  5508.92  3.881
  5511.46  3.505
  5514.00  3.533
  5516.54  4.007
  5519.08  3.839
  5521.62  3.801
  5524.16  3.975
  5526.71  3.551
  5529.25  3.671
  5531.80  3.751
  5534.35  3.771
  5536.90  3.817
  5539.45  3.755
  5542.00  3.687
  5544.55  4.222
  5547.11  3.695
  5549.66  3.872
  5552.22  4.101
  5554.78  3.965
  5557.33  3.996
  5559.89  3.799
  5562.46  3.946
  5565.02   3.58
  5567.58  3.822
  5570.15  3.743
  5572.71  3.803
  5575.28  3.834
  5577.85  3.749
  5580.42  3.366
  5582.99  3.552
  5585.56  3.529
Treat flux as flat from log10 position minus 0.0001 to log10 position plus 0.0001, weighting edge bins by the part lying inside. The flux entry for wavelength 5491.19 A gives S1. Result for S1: 3.494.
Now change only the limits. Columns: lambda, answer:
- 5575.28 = 3.834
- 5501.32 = 3.602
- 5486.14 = 3.554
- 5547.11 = 3.695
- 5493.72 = 3.741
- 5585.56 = 3.529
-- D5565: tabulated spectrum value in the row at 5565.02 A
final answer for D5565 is 3.58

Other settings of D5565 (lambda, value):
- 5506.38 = 3.597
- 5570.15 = 3.743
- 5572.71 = 3.803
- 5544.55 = 4.222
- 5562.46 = 3.946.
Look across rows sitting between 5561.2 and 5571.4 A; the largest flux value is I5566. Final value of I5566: 3.946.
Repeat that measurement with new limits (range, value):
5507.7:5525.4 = 4.007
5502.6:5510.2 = 3.881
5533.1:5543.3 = 3.817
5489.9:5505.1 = 3.889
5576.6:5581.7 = 3.749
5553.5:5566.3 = 3.996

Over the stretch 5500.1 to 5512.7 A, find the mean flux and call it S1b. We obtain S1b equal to 3.65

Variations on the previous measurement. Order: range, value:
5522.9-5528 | 3.76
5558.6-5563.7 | 3.87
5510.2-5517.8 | 3.68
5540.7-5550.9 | 3.87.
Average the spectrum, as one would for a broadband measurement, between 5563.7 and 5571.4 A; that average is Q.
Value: 3.72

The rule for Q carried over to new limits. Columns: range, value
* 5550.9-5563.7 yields 3.96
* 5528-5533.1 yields 3.71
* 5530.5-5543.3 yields 3.76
